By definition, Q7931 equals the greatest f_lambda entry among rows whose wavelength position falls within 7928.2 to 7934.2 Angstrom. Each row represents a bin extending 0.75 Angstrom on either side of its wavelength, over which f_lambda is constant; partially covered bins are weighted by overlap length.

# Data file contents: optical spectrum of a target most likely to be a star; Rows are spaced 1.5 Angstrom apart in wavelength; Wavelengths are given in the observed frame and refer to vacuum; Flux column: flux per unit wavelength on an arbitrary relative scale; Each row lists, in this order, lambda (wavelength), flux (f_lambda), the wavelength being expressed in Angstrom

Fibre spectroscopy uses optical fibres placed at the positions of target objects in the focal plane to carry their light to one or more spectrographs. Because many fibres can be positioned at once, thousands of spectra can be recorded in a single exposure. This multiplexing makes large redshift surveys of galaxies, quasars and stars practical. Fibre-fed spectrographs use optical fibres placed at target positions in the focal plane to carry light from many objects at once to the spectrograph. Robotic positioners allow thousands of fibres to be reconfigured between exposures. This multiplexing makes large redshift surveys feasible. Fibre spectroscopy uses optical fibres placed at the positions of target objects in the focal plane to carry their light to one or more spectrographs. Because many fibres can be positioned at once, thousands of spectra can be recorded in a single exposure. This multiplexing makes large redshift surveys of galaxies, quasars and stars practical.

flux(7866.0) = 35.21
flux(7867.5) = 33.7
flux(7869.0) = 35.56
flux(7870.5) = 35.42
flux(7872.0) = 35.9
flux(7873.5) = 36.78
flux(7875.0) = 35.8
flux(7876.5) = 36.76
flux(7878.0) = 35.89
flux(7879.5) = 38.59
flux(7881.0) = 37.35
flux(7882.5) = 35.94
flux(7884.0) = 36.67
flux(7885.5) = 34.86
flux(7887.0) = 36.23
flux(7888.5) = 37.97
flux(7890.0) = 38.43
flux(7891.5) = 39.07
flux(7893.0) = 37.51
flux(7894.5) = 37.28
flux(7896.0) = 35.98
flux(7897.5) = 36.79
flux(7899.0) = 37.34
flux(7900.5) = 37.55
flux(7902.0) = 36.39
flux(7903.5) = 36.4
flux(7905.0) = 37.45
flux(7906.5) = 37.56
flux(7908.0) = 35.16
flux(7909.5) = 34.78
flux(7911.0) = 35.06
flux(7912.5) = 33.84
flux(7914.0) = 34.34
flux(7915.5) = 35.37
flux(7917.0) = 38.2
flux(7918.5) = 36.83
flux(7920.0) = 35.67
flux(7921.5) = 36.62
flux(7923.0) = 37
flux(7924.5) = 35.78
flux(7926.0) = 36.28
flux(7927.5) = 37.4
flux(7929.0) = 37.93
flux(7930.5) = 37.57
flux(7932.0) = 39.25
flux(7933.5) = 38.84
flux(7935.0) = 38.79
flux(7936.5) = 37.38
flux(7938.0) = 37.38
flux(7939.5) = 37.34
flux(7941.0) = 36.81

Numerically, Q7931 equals 39.25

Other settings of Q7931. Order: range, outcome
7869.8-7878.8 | 36.78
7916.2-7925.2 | 38.2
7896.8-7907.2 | 37.56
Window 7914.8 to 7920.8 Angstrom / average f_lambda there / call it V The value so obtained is 36.5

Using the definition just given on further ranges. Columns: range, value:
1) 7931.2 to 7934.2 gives 39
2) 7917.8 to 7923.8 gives 36.5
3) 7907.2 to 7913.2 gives 34.7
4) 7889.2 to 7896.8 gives 37.7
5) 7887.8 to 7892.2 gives 38.5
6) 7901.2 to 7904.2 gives 36.4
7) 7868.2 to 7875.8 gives 35.9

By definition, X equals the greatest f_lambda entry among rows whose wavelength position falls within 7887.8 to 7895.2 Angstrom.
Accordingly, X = 39.07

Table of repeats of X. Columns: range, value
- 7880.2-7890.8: 38.43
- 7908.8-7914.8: 35.06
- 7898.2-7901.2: 37.55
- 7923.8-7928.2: 37.4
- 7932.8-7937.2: 38.84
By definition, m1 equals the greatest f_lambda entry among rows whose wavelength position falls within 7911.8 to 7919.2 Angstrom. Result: 38.2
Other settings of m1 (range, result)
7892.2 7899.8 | 37.51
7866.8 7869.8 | 35.56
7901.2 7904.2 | 36.4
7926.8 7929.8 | 37.93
